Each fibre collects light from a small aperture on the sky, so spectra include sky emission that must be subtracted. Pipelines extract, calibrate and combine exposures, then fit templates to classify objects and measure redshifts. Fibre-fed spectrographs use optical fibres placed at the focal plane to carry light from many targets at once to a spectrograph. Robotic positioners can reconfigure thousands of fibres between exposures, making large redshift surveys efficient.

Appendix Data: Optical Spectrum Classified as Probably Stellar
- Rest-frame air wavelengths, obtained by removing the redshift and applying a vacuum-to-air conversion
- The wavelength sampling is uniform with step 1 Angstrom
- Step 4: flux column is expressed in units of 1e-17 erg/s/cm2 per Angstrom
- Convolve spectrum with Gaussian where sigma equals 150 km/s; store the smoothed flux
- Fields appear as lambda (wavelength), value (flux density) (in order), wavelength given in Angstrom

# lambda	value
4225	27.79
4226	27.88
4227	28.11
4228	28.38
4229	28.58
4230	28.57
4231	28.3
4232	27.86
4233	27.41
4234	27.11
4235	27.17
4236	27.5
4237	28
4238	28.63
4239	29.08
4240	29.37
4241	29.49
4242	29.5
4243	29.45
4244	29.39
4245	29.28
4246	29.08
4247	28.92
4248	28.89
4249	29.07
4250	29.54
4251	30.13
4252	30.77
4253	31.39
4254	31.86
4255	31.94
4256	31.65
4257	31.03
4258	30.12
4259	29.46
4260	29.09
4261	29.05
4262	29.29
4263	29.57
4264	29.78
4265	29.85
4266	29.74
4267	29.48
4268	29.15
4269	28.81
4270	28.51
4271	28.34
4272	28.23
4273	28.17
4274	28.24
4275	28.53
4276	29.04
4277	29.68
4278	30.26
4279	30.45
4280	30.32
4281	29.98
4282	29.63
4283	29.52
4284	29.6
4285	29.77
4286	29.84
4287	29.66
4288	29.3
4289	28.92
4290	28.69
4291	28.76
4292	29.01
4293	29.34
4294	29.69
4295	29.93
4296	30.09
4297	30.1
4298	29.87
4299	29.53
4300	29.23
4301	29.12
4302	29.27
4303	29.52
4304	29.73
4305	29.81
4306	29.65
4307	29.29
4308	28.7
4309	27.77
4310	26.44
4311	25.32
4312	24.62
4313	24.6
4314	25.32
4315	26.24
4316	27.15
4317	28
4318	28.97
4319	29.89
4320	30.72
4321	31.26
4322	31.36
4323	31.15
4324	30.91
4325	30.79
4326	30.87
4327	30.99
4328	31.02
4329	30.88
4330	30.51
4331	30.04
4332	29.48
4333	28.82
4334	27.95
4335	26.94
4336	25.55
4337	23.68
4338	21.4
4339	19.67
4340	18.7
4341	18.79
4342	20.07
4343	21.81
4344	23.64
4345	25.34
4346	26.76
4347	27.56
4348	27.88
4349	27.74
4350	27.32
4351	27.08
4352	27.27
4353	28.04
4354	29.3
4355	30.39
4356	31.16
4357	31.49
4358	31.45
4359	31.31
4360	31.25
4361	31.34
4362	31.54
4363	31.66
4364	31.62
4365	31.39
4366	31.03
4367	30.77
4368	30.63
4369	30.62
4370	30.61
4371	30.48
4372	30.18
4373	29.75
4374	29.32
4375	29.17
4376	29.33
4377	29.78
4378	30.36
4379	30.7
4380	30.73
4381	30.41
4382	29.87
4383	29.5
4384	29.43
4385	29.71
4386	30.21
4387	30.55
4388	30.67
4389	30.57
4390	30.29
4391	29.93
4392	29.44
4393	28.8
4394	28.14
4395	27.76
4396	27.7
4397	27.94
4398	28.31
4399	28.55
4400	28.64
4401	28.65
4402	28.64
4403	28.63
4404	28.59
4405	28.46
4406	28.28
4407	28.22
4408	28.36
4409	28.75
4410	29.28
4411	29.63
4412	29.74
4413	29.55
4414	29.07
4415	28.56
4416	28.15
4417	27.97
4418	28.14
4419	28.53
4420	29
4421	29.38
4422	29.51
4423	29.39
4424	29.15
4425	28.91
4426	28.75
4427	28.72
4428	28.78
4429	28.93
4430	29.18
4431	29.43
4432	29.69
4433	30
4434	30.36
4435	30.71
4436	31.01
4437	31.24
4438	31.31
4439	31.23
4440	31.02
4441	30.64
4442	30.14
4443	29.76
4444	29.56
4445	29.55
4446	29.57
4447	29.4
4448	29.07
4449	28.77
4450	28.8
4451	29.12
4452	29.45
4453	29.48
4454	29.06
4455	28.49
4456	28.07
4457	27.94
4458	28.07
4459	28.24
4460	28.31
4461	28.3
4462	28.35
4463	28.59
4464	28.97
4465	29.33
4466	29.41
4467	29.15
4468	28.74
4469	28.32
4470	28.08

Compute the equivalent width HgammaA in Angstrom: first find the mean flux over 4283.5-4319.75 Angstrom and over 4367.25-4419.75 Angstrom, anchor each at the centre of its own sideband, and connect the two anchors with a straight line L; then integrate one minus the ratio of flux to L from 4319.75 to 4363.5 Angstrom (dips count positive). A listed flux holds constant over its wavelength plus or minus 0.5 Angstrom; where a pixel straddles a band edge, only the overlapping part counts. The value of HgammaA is 1.4 Angstrom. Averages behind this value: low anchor 28.6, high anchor 29.3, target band 28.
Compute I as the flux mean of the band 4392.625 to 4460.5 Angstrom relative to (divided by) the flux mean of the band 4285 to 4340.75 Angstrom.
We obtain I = 1.0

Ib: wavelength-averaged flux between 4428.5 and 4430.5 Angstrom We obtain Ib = 29.1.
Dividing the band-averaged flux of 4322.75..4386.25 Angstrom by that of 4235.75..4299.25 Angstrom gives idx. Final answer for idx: 0.97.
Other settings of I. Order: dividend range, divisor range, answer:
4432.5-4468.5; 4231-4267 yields 1.00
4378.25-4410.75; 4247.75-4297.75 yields 0.99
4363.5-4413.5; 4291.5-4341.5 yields 1.05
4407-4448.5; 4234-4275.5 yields 1.00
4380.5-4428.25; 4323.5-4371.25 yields 1.03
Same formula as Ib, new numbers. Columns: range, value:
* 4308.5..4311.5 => 26.5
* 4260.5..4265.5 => 29.5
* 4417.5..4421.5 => 28.8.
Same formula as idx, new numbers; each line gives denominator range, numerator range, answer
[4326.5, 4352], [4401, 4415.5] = 1.11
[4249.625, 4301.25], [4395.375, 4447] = 0.99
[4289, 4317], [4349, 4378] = 1.06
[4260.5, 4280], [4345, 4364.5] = 1.01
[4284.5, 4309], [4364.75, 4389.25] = 1.03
